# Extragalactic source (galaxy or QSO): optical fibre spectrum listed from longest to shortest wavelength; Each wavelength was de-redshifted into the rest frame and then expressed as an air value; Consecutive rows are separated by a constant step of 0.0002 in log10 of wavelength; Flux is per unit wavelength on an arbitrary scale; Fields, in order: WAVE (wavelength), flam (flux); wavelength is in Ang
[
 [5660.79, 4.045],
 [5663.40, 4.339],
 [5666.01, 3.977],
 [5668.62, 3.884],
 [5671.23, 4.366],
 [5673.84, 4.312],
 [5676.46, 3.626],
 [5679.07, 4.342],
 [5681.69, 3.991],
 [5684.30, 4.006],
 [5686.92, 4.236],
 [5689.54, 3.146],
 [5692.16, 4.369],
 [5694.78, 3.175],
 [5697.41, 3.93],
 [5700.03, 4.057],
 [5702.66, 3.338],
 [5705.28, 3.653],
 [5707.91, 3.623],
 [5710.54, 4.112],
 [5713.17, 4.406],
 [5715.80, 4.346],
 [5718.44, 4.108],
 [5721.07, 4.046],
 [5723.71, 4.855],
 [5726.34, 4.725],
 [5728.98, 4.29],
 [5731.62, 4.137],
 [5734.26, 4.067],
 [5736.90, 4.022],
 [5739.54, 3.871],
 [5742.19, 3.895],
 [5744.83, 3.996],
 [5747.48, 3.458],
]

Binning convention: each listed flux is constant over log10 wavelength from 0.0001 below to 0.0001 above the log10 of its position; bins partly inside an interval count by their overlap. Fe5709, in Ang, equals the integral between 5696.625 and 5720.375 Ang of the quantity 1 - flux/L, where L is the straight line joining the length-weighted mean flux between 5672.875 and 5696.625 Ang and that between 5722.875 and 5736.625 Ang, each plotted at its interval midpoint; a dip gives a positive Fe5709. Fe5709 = 1.1 Ang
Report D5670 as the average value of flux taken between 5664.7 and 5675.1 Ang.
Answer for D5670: 4.13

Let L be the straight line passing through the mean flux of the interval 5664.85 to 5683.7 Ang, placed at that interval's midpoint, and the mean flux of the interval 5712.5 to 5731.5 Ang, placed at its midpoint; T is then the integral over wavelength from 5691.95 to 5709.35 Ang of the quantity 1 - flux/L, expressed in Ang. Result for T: 2.2 Ang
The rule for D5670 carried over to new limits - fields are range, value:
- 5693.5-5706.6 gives 3.63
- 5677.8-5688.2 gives 4.14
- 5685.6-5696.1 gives 3.73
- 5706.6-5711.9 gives 3.87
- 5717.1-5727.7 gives 4.43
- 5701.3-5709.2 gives 3.54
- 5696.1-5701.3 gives 4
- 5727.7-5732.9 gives 4.21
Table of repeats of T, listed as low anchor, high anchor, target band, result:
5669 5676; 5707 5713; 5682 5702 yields 1.22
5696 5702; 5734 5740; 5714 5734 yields -1.93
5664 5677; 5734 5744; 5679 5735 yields -0.40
